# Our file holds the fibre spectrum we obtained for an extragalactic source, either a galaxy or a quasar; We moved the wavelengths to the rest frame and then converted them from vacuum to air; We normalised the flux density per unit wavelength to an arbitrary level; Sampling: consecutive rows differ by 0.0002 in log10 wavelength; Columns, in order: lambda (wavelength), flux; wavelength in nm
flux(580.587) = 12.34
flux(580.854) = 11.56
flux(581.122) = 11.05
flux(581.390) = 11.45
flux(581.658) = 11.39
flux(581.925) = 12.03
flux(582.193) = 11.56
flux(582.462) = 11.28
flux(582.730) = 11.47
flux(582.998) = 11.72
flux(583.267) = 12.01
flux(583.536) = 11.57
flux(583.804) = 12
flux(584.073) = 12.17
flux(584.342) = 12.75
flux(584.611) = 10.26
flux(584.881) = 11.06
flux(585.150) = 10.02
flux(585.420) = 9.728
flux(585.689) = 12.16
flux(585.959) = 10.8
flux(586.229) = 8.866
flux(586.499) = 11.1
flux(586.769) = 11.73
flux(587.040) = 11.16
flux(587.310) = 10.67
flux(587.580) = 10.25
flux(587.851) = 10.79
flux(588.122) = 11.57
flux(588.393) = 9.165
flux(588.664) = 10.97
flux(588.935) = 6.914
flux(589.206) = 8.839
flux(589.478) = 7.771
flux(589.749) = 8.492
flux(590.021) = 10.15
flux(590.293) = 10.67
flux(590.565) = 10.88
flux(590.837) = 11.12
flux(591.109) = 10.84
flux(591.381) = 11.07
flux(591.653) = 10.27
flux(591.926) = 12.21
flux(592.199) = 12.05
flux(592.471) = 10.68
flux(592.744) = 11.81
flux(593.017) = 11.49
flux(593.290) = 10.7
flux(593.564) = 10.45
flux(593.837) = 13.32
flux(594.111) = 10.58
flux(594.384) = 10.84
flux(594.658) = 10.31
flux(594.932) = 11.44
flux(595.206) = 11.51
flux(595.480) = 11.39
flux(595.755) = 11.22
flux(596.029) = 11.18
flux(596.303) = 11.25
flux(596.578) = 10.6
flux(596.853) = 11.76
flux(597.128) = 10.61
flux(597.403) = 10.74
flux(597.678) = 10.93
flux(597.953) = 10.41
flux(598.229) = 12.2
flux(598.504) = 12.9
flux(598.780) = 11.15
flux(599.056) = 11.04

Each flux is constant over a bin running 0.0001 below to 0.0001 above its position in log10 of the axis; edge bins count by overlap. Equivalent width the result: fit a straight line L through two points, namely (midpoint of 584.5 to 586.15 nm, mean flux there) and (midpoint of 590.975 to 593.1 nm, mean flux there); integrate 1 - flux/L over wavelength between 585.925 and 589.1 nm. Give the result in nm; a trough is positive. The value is 0.16 nm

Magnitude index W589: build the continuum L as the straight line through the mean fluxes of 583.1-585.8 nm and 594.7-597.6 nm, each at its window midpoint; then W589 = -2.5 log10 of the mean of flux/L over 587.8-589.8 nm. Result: 0.21 mag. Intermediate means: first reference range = 11.4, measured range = 9.29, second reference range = 11.1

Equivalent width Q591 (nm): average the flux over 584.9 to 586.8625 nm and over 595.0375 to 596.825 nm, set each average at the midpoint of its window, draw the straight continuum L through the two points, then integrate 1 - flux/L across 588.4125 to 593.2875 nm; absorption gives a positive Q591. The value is 0.26 nm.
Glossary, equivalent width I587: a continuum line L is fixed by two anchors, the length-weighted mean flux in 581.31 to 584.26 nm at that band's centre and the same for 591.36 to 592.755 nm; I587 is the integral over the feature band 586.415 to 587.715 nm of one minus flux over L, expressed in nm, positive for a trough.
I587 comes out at 0.06 nm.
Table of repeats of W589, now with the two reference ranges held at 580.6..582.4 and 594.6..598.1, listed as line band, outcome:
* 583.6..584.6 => -0.05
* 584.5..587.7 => 0.07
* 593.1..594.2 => -0.02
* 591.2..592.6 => -0.01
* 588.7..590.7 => 0.22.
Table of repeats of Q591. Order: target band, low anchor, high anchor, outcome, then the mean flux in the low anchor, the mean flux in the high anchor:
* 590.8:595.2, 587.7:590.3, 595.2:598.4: -0.37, 9.48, 11.2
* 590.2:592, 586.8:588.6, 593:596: -0.01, 10.7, 11.2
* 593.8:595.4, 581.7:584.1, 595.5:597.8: -0.01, 11.7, 11.1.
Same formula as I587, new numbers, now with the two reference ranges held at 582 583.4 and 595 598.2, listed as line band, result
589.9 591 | 0.06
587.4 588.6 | 0.10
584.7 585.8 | 0.08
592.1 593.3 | -0.02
